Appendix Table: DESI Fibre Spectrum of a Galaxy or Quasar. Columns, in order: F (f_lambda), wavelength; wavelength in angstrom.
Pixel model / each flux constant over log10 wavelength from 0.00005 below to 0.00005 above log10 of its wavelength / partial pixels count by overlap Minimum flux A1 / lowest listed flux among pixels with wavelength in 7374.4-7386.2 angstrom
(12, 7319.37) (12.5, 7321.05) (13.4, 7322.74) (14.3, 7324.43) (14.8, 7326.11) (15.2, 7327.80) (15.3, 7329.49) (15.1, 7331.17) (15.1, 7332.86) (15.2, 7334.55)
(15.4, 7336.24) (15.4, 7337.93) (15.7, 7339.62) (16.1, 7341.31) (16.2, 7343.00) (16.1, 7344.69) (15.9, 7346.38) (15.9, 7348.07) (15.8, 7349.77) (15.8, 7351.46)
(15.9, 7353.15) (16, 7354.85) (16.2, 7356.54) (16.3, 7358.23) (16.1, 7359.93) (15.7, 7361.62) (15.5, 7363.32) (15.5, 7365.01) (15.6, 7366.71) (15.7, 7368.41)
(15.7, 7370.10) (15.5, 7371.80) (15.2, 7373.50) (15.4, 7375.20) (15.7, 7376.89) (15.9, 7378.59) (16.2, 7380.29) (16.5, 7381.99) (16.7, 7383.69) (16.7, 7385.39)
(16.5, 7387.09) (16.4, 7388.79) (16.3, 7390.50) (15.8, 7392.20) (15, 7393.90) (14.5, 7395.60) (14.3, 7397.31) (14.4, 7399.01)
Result 15.4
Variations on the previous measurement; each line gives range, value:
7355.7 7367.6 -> 15.5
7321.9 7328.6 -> 13.4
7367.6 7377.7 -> 15.2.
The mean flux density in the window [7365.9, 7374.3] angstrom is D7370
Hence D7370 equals 15.5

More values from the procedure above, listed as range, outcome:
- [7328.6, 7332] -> 15.2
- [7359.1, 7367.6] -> 15.7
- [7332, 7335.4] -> 15.1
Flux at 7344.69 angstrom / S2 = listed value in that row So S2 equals 16.1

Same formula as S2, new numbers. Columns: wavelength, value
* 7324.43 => 14.3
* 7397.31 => 14.3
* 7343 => 16.2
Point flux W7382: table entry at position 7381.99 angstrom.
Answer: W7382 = 16.5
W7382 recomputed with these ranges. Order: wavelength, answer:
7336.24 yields 15.4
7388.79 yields 16.4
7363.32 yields 15.5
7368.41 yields 15.7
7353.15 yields 15.9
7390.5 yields 16.3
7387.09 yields 16.5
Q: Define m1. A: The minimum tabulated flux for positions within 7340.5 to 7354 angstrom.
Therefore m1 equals 15.8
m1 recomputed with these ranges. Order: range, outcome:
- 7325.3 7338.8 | 14.8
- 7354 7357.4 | 16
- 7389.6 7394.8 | 15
